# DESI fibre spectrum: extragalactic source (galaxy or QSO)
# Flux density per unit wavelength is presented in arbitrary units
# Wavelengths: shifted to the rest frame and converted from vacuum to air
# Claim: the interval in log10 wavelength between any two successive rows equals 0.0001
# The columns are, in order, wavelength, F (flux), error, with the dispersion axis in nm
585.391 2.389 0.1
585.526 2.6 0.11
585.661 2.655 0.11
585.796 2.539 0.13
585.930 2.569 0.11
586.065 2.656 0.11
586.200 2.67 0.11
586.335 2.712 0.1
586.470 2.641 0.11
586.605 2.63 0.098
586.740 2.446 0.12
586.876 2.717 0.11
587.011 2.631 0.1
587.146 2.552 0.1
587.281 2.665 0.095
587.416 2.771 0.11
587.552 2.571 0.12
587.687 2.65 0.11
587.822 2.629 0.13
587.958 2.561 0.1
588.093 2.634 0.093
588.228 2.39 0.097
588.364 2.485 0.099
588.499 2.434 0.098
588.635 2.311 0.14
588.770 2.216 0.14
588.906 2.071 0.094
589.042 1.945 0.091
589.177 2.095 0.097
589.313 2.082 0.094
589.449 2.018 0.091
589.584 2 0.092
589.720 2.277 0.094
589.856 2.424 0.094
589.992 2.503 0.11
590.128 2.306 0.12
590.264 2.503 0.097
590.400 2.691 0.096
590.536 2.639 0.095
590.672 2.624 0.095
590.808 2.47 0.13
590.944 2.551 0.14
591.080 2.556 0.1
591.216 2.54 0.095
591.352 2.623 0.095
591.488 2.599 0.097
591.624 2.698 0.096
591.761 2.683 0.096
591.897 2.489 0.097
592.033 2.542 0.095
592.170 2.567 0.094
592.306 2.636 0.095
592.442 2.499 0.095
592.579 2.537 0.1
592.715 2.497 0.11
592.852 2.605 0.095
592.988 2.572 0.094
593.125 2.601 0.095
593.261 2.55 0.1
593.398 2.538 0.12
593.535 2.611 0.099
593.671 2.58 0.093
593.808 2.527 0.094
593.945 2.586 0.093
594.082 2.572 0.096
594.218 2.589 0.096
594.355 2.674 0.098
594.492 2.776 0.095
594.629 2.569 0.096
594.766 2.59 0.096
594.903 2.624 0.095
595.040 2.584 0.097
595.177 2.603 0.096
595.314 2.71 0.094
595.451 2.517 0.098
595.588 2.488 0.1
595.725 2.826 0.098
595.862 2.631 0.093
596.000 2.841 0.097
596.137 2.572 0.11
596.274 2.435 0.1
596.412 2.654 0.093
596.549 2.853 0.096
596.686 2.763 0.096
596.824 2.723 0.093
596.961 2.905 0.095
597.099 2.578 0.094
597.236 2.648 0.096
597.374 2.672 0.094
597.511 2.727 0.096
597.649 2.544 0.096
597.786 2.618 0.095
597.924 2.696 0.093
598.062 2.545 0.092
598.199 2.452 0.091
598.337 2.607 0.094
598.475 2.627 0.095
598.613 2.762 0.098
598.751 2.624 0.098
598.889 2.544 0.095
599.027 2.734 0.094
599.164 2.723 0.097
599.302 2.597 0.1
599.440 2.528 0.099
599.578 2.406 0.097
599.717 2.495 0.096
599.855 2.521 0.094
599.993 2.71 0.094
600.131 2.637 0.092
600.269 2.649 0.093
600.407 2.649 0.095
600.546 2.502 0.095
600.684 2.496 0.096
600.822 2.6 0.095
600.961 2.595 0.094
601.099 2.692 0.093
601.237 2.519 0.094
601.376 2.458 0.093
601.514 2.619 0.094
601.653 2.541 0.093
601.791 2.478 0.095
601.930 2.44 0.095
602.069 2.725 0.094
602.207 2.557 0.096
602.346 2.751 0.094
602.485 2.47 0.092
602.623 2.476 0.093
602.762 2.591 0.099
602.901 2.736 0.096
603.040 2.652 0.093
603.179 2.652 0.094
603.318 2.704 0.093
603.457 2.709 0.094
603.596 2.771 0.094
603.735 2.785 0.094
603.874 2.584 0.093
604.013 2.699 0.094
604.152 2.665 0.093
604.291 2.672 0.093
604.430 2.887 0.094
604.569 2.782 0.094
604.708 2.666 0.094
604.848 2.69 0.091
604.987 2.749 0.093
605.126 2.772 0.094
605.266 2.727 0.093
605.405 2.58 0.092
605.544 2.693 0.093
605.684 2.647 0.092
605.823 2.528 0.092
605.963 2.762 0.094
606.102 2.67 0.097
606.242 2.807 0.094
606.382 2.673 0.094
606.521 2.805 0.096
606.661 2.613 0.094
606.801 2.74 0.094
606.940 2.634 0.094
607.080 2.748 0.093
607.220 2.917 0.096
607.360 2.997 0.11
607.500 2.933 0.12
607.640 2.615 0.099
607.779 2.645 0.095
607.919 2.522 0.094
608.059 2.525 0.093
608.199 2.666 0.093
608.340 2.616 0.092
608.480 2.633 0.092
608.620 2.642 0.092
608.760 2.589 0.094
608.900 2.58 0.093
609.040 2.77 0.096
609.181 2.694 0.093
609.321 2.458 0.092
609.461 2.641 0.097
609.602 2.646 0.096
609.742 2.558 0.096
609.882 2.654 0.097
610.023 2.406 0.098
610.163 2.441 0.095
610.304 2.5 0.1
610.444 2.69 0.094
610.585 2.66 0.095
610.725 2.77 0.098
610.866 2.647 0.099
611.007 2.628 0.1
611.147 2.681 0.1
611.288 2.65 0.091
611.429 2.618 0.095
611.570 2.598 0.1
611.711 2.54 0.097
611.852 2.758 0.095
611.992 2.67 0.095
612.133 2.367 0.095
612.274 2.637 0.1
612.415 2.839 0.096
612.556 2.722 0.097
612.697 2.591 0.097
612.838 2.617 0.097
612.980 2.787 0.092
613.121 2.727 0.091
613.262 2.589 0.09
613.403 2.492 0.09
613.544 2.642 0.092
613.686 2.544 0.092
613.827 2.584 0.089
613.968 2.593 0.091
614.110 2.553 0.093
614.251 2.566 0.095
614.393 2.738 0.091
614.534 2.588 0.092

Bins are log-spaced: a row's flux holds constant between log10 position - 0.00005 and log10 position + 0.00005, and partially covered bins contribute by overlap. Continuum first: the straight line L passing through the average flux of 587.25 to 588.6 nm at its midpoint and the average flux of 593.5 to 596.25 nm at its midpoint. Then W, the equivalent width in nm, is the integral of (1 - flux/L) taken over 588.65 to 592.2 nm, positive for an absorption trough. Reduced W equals 0.25 nm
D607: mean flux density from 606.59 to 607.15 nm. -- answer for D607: 2.68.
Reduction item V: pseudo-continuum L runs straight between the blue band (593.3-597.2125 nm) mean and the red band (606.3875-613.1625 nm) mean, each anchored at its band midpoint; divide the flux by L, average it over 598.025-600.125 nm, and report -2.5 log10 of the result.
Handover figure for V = 0.020 mag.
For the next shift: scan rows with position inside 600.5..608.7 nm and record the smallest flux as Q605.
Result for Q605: 2.44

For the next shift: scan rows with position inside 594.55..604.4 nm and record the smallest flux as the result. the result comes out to 2.406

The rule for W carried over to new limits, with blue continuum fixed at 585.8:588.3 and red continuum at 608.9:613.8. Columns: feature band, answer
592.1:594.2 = 0.04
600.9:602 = 0.03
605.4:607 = -0.04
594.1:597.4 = -0.05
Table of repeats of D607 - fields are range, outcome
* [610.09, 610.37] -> 2.47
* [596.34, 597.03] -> 2.78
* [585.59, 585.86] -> 2.59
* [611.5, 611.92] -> 2.63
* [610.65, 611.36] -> 2.68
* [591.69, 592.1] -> 2.57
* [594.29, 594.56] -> 2.72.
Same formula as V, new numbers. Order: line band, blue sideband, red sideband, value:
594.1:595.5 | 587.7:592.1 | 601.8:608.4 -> -0.05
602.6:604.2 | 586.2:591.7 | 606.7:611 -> -0.03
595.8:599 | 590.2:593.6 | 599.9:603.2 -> -0.03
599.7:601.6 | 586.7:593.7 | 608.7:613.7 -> -0.01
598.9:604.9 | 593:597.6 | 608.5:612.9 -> 0.00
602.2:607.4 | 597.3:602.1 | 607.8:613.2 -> -0.04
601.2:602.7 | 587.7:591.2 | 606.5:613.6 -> 0.00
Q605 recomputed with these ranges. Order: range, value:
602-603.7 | 2.47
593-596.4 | 2.435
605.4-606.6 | 2.528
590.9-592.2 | 2.489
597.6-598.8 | 2.452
